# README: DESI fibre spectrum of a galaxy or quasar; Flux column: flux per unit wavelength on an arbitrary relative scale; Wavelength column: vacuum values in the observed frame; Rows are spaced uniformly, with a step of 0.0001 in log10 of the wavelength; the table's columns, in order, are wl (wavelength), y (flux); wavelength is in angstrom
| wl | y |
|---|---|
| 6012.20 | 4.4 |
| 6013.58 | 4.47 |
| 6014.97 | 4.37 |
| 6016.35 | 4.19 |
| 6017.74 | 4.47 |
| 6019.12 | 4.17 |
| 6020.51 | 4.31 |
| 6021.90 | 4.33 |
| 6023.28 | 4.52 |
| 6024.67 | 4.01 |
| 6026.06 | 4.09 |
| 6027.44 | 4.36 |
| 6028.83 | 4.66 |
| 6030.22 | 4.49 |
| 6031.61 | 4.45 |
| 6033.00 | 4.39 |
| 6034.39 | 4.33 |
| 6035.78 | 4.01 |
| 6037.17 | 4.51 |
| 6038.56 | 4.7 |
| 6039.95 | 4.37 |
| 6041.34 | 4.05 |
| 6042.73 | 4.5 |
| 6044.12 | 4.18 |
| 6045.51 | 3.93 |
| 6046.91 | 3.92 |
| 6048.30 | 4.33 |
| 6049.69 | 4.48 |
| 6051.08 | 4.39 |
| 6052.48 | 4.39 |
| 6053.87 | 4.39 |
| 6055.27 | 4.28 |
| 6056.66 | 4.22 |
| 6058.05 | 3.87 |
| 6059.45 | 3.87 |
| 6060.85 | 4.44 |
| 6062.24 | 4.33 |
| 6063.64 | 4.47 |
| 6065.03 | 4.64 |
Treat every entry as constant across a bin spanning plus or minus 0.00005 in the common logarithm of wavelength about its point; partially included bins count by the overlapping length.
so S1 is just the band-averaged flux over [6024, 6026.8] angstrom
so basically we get 4.06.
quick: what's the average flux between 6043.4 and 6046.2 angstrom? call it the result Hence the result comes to 4.06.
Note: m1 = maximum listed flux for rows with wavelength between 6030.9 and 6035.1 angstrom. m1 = 4.45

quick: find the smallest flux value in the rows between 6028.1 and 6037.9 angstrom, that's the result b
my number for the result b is 4.01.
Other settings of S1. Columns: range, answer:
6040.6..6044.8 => 4.25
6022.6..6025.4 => 4.25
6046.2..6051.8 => 4.28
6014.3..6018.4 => 4.34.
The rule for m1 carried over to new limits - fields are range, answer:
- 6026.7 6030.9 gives 4.66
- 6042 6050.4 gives 4.5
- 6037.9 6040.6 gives 4.7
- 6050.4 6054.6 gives 4.39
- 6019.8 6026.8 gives 4.52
